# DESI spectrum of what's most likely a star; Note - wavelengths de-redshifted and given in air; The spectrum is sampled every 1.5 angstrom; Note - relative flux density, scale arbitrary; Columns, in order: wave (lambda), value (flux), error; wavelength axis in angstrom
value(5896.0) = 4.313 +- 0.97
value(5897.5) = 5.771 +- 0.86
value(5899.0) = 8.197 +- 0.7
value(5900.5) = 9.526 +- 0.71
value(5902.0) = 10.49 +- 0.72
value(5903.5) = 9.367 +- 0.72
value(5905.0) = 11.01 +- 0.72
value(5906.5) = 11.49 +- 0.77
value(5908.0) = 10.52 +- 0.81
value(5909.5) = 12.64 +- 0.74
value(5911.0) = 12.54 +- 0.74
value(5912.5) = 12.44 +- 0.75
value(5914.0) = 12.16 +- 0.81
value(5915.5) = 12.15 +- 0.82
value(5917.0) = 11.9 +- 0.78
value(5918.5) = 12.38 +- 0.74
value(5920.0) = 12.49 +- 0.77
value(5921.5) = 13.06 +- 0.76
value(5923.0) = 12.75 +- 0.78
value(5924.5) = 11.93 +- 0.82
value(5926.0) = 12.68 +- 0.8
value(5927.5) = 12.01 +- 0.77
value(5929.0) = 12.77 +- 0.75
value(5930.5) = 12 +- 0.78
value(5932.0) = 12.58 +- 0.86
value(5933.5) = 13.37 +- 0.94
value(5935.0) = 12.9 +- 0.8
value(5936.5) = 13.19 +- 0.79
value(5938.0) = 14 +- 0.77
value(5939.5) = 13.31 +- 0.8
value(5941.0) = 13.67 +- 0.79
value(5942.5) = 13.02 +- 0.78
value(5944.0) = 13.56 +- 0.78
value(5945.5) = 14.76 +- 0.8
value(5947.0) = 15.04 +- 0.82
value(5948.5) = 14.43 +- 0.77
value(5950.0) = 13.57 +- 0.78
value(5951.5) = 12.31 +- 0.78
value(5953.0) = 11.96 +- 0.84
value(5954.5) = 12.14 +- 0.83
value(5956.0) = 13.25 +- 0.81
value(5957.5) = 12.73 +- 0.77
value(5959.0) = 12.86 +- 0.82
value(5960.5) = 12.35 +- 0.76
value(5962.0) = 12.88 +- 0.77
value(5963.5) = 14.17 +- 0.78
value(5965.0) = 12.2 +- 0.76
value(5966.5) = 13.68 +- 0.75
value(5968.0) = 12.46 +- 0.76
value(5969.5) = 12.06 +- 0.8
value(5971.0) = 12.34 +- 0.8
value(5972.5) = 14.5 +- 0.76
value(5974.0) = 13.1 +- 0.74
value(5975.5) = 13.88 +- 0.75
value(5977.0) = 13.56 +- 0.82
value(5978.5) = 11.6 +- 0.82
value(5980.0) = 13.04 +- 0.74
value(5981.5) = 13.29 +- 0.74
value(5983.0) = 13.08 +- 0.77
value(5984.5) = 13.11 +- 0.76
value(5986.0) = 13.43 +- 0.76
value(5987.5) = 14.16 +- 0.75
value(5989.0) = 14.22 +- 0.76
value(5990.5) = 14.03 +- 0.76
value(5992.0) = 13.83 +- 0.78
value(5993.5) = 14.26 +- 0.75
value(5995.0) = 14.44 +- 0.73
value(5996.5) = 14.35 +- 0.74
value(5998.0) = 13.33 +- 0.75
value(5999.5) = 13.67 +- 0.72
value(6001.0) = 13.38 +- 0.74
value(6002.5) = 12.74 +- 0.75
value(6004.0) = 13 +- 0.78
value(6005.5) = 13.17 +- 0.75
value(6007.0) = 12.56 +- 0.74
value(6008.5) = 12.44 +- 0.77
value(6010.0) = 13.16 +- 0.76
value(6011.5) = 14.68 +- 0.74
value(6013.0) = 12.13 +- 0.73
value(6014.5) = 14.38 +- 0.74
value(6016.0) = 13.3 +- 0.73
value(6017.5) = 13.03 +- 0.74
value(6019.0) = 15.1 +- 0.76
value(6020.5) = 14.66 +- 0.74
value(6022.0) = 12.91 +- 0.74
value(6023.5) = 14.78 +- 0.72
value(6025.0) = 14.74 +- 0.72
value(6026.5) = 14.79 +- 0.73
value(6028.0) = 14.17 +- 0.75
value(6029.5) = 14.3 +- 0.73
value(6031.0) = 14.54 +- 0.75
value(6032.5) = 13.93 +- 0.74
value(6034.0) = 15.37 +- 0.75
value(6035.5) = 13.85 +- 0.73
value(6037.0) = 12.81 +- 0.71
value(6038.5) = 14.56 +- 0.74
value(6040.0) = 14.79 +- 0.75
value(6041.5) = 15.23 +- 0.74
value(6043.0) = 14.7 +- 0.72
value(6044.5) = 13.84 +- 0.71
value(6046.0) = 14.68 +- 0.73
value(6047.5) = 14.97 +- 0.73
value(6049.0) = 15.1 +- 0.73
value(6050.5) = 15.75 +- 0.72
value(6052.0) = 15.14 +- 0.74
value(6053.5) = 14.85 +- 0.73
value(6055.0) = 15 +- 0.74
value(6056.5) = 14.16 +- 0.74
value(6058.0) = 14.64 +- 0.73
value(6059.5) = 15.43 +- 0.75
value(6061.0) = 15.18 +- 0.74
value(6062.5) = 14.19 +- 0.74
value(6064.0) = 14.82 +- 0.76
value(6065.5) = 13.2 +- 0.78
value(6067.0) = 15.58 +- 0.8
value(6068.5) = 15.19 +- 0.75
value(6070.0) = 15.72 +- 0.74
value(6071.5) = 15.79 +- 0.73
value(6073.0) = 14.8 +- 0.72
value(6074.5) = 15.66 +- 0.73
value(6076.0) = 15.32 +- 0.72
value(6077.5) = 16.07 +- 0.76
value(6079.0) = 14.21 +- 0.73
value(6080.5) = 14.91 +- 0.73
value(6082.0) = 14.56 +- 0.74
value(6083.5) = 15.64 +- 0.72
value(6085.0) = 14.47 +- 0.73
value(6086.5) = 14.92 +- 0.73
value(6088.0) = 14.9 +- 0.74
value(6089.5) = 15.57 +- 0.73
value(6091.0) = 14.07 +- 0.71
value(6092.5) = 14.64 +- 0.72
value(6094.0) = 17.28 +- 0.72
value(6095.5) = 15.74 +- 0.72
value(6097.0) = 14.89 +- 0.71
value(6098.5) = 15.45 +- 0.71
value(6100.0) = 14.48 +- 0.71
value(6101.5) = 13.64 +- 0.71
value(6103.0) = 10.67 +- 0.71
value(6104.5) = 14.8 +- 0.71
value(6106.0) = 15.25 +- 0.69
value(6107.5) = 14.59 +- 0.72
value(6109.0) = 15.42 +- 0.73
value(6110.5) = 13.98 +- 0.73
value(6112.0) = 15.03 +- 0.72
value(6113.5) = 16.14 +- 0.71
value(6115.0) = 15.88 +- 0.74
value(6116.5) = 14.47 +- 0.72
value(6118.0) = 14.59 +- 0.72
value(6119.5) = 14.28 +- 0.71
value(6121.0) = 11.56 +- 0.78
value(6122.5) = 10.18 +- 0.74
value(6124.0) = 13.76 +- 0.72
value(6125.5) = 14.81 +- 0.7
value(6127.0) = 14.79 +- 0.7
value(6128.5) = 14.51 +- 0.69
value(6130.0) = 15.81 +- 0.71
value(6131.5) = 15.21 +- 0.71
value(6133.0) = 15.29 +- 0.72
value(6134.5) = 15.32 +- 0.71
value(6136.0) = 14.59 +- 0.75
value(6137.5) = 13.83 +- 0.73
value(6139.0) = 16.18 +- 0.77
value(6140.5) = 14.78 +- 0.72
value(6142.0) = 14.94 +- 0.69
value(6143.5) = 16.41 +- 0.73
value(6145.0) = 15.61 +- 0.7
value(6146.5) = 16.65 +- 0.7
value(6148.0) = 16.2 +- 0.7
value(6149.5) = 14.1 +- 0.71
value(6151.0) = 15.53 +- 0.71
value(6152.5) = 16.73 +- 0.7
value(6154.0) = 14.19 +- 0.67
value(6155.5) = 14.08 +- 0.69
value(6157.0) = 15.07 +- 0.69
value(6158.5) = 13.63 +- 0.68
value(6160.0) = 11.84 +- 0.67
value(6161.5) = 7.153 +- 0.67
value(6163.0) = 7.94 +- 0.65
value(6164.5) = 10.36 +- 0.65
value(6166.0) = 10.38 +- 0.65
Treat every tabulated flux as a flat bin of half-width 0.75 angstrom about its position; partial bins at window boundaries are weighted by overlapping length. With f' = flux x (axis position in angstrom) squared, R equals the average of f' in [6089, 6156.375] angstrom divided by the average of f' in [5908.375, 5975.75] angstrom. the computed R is 1.22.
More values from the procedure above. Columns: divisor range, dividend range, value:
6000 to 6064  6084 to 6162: 1.06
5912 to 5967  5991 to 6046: 1.11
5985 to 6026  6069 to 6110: 1.12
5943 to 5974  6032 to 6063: 1.15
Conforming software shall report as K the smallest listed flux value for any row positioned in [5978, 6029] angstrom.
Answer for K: 11.6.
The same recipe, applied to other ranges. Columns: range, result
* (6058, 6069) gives 13.2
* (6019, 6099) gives 12.81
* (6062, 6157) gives 10.18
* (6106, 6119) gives 13.98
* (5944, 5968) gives 11.96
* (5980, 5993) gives 13.04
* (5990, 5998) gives 13.33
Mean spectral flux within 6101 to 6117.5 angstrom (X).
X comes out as 14.5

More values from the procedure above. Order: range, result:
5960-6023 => 13.4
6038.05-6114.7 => 14.9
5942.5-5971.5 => 13.1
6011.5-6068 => 14.5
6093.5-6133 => 14.5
